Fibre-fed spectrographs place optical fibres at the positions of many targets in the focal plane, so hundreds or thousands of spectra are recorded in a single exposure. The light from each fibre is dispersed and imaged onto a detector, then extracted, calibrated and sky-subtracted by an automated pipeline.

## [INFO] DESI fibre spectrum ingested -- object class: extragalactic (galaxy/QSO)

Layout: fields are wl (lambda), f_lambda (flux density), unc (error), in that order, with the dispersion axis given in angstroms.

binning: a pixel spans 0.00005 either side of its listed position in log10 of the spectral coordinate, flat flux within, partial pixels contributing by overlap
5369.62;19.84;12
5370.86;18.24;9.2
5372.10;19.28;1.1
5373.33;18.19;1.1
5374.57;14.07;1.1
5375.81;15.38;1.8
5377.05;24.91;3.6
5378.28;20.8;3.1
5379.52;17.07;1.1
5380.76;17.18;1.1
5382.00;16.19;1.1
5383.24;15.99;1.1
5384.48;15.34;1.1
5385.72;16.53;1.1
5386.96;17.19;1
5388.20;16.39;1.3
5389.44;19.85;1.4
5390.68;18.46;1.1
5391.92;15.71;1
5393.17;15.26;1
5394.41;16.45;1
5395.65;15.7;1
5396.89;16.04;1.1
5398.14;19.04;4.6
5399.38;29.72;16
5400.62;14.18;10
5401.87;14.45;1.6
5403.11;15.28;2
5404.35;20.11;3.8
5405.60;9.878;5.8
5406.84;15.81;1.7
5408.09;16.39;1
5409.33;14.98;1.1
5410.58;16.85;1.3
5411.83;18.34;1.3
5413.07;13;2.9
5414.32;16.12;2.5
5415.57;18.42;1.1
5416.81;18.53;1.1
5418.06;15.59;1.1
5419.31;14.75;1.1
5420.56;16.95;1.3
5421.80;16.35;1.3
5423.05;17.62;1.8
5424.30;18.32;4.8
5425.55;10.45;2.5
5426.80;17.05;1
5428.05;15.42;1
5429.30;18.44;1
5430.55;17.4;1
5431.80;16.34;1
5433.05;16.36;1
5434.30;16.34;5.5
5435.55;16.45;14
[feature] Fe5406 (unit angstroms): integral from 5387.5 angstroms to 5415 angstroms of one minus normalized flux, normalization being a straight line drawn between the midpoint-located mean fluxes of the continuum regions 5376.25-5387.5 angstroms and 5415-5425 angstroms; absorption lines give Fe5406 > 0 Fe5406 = 1.13 angstroms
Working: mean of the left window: 17.9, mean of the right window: 17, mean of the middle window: 16.7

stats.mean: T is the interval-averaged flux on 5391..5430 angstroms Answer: 16.5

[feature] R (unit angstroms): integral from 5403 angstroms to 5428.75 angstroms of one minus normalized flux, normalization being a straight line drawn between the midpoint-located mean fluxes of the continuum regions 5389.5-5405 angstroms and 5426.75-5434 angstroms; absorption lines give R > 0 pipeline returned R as 1.7 angstroms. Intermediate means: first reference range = 17.6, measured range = 16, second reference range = 16.8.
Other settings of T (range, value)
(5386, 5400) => 18.1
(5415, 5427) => 16.4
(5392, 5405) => 17.5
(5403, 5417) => 16.1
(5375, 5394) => 17.4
